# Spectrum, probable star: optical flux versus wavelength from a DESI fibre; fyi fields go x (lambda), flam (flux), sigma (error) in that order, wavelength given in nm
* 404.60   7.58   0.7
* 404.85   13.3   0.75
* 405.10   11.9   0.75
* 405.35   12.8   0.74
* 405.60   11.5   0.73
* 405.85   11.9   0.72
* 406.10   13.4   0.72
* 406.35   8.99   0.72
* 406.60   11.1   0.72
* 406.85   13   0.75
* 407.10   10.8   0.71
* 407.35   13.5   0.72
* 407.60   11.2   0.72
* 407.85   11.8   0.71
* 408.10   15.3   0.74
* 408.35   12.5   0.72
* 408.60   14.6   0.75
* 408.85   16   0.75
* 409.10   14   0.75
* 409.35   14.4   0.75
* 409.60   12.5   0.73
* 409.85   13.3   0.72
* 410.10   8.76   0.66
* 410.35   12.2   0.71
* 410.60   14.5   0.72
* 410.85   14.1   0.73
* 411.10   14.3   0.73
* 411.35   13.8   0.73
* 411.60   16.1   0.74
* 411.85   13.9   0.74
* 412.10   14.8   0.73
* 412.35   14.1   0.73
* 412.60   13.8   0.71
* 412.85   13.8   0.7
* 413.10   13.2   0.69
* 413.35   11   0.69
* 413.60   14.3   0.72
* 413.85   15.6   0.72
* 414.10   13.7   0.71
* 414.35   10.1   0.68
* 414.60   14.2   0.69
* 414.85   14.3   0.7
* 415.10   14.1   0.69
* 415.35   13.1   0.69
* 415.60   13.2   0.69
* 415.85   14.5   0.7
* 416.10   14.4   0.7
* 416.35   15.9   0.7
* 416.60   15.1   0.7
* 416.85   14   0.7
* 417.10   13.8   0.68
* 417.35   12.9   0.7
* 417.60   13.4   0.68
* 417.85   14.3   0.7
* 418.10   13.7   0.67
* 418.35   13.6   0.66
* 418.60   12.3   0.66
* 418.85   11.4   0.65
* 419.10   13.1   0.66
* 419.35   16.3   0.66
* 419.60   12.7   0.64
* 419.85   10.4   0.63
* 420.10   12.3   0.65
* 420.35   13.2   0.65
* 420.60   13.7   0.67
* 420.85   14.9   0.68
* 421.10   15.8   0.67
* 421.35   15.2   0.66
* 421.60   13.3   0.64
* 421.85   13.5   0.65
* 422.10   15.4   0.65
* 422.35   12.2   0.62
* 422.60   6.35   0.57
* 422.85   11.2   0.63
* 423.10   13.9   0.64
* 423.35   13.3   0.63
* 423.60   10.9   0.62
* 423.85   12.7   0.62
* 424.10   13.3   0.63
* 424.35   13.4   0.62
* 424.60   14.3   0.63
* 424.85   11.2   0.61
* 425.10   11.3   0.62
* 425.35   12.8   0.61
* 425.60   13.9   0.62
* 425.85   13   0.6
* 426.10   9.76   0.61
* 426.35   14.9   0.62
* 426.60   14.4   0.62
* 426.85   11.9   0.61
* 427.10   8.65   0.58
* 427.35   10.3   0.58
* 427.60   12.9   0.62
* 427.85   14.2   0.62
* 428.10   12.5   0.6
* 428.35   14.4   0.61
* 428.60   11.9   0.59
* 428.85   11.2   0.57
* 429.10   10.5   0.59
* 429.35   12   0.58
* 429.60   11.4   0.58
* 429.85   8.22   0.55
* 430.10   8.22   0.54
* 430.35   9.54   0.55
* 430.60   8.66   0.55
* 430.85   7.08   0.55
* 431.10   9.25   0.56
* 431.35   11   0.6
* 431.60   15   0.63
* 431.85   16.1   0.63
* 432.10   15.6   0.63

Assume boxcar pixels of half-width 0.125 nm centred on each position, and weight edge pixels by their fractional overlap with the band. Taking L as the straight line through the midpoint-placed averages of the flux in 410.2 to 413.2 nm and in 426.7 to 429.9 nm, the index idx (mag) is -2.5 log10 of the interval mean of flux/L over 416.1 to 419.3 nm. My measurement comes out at -0.045 mag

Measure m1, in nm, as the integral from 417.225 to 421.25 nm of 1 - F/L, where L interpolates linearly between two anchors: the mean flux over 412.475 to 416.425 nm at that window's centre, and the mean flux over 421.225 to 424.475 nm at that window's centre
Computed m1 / -0.09 nm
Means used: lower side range 13.7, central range 13.4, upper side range 12.7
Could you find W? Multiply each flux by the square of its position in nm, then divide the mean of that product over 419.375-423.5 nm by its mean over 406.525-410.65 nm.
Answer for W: 1.07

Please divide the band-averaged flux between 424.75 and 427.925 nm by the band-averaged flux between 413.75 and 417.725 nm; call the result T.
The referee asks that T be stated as 0.9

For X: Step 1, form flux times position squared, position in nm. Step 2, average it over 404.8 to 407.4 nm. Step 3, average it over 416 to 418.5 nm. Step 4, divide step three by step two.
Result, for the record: 1.25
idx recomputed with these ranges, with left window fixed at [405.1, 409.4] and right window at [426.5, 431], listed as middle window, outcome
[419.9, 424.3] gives -0.13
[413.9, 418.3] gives -0.16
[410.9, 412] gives -0.17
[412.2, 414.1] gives -0.12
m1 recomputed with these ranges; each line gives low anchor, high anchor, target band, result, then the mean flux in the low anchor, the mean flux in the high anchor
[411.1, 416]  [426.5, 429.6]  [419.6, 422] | -0.12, 13.8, 12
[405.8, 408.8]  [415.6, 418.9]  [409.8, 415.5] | -0.15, 12.4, 13.8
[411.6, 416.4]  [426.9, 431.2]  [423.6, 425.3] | -0.14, 13.8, 10.7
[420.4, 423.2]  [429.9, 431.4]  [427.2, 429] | -0.42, 13.2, 8.82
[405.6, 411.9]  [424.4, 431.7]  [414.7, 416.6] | -0.27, 13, 11.5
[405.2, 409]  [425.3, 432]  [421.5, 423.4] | -0.07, 12.6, 11.6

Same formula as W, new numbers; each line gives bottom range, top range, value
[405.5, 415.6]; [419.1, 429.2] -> 1.03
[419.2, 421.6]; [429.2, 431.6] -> 0.74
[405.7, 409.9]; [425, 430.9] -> 0.98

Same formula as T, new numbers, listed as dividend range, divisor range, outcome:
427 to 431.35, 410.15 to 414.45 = 0.78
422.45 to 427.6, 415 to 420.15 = 0.89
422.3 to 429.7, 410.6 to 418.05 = 0.87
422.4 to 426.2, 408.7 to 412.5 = 0.88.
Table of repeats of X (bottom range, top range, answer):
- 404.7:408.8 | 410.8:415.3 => 1.15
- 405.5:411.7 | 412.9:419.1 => 1.09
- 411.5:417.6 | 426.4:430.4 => 0.88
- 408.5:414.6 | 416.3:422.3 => 1.04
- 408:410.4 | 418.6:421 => 1.03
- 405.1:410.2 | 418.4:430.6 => 1.06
